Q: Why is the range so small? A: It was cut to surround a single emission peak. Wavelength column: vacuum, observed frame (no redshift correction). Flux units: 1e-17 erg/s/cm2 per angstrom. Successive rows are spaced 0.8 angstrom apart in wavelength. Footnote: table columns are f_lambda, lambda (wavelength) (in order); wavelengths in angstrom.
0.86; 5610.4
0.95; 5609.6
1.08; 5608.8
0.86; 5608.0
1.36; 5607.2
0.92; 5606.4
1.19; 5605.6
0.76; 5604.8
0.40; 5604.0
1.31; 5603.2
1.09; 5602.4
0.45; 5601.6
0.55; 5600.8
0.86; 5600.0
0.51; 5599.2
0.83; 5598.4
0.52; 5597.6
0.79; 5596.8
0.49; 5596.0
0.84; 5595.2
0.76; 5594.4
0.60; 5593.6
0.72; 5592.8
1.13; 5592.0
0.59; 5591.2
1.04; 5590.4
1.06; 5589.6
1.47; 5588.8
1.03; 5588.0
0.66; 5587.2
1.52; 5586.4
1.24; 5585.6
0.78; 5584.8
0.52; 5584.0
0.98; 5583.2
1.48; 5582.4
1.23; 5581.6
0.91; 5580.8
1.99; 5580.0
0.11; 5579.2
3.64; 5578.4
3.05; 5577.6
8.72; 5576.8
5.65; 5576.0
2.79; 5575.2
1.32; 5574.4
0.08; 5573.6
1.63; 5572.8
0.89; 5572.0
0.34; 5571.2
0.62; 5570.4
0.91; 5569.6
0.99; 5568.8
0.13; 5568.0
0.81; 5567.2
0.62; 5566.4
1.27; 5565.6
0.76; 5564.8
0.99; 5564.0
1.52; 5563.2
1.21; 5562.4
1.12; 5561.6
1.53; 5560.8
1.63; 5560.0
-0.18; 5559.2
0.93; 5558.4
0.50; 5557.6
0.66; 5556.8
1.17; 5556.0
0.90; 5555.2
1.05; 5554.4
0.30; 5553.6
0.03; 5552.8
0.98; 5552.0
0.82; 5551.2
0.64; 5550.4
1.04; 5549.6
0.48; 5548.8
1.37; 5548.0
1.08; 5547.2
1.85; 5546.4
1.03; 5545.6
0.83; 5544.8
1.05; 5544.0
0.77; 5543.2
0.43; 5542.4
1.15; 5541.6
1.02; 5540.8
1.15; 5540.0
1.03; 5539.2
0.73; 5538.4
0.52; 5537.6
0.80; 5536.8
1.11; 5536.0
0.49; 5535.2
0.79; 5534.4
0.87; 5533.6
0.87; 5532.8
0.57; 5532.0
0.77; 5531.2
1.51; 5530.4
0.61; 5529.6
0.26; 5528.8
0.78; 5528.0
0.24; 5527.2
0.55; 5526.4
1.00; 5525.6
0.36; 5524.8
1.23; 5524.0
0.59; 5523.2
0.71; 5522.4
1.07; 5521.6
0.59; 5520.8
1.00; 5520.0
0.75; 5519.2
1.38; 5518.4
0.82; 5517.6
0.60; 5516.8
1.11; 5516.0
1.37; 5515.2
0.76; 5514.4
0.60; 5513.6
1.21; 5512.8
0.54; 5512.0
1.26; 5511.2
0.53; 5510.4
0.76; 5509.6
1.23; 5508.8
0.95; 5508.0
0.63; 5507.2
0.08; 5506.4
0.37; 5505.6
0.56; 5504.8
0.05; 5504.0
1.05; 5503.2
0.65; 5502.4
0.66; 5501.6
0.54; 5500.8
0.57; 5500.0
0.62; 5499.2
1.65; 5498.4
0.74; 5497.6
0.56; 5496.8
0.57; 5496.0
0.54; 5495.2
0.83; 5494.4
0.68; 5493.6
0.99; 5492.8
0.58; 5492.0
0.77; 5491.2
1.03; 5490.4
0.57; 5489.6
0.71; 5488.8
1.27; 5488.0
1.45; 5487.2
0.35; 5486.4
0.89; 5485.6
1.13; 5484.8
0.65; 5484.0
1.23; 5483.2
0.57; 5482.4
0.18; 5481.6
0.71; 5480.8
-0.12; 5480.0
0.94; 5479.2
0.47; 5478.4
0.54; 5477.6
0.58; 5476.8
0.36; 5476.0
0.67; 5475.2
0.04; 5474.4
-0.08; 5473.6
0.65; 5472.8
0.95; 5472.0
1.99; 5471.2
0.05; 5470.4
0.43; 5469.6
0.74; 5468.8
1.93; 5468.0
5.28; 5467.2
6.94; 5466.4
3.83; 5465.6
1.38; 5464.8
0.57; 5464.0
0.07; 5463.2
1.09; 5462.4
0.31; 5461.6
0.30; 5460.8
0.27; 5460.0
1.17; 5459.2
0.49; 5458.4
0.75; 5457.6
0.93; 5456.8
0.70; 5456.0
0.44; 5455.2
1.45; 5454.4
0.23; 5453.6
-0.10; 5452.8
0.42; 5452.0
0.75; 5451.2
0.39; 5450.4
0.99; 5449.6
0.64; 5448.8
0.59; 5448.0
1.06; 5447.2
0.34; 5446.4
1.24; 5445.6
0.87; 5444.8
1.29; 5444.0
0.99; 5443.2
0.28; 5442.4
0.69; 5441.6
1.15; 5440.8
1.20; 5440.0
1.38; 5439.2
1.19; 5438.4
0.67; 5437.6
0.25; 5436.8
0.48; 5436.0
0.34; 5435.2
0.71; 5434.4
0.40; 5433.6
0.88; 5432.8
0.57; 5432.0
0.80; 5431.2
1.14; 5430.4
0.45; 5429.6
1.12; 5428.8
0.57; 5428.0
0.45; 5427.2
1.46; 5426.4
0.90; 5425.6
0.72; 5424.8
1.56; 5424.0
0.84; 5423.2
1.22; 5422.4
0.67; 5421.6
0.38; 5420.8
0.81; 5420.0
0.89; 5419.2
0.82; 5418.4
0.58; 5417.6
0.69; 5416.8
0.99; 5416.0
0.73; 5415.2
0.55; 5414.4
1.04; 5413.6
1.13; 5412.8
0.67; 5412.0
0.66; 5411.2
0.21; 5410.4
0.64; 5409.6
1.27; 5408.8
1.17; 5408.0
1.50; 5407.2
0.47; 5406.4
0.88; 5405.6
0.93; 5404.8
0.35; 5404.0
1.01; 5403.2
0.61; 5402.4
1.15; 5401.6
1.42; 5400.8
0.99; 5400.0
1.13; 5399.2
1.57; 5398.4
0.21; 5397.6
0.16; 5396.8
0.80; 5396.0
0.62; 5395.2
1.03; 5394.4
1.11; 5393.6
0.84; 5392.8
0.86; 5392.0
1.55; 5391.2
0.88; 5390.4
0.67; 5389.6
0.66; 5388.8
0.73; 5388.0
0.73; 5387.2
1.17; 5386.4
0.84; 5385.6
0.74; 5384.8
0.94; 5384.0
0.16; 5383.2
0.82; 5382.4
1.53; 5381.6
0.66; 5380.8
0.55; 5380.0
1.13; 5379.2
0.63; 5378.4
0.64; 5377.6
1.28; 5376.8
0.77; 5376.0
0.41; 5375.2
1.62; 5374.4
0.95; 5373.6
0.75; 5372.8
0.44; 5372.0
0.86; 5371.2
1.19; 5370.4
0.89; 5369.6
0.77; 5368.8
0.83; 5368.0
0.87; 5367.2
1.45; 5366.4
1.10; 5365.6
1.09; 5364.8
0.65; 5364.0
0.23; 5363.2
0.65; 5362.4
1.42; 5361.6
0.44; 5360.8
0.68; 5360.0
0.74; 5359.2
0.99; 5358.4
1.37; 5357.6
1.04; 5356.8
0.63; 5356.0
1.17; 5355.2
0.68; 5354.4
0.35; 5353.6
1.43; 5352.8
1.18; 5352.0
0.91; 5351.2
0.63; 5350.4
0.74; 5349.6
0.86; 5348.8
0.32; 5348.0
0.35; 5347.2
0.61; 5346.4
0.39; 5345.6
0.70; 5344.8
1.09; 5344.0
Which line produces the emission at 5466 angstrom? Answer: H-beta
